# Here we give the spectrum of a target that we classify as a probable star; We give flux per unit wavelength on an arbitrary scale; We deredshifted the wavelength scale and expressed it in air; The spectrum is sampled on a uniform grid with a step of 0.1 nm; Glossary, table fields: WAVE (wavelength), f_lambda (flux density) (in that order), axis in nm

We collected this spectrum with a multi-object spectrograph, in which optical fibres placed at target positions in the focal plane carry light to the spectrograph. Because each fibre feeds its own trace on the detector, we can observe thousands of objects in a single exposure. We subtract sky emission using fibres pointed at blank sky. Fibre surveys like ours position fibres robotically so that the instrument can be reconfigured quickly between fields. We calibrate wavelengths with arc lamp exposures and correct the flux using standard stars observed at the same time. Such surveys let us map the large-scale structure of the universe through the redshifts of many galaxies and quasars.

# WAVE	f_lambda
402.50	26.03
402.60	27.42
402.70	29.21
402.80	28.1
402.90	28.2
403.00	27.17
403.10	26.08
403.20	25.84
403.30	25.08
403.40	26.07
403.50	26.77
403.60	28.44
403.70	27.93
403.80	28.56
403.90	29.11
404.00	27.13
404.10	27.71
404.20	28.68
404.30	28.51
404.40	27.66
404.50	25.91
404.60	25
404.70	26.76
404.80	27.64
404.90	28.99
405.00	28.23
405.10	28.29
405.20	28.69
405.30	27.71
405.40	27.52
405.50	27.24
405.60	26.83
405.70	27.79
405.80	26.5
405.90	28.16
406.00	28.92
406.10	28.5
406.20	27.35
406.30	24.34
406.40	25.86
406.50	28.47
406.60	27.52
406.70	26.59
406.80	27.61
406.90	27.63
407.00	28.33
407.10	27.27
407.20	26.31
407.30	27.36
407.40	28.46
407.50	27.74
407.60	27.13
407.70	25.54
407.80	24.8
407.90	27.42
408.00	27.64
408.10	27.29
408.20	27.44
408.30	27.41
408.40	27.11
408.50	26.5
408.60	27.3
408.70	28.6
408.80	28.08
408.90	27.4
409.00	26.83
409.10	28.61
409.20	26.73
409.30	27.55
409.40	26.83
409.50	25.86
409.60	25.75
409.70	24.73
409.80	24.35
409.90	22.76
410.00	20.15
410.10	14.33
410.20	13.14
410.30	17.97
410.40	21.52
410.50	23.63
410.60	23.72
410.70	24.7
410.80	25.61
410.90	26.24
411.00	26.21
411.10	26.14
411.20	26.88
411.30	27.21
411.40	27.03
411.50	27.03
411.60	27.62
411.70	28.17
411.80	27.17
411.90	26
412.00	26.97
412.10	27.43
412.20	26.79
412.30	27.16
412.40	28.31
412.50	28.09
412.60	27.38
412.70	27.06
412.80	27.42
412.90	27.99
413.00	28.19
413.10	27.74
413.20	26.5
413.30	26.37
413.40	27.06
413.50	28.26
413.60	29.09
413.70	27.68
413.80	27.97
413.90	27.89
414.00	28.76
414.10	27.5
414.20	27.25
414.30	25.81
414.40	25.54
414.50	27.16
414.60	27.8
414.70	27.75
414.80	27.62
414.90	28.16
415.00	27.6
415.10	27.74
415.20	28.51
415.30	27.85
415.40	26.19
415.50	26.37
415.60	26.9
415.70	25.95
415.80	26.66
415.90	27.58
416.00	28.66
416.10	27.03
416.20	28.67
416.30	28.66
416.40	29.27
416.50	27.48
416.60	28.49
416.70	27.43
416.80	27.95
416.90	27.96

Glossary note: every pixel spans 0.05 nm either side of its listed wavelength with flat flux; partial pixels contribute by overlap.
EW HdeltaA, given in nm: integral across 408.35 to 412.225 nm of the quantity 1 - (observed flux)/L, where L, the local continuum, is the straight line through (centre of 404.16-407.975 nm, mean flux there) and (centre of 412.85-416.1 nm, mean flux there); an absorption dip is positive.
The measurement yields 0.30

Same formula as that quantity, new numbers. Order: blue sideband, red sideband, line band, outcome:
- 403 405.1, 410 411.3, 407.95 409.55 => -0.22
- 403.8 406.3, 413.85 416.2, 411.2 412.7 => 0.01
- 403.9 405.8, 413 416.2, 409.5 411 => 0.28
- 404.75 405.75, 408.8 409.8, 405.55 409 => 0.00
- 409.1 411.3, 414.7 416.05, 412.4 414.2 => -0.12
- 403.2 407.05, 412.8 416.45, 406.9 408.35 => 0.02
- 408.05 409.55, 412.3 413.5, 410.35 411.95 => 0.09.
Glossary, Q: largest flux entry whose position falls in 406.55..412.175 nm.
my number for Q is 28.61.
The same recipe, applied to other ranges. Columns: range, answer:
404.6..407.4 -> 28.99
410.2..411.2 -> 26.88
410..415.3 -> 29.09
